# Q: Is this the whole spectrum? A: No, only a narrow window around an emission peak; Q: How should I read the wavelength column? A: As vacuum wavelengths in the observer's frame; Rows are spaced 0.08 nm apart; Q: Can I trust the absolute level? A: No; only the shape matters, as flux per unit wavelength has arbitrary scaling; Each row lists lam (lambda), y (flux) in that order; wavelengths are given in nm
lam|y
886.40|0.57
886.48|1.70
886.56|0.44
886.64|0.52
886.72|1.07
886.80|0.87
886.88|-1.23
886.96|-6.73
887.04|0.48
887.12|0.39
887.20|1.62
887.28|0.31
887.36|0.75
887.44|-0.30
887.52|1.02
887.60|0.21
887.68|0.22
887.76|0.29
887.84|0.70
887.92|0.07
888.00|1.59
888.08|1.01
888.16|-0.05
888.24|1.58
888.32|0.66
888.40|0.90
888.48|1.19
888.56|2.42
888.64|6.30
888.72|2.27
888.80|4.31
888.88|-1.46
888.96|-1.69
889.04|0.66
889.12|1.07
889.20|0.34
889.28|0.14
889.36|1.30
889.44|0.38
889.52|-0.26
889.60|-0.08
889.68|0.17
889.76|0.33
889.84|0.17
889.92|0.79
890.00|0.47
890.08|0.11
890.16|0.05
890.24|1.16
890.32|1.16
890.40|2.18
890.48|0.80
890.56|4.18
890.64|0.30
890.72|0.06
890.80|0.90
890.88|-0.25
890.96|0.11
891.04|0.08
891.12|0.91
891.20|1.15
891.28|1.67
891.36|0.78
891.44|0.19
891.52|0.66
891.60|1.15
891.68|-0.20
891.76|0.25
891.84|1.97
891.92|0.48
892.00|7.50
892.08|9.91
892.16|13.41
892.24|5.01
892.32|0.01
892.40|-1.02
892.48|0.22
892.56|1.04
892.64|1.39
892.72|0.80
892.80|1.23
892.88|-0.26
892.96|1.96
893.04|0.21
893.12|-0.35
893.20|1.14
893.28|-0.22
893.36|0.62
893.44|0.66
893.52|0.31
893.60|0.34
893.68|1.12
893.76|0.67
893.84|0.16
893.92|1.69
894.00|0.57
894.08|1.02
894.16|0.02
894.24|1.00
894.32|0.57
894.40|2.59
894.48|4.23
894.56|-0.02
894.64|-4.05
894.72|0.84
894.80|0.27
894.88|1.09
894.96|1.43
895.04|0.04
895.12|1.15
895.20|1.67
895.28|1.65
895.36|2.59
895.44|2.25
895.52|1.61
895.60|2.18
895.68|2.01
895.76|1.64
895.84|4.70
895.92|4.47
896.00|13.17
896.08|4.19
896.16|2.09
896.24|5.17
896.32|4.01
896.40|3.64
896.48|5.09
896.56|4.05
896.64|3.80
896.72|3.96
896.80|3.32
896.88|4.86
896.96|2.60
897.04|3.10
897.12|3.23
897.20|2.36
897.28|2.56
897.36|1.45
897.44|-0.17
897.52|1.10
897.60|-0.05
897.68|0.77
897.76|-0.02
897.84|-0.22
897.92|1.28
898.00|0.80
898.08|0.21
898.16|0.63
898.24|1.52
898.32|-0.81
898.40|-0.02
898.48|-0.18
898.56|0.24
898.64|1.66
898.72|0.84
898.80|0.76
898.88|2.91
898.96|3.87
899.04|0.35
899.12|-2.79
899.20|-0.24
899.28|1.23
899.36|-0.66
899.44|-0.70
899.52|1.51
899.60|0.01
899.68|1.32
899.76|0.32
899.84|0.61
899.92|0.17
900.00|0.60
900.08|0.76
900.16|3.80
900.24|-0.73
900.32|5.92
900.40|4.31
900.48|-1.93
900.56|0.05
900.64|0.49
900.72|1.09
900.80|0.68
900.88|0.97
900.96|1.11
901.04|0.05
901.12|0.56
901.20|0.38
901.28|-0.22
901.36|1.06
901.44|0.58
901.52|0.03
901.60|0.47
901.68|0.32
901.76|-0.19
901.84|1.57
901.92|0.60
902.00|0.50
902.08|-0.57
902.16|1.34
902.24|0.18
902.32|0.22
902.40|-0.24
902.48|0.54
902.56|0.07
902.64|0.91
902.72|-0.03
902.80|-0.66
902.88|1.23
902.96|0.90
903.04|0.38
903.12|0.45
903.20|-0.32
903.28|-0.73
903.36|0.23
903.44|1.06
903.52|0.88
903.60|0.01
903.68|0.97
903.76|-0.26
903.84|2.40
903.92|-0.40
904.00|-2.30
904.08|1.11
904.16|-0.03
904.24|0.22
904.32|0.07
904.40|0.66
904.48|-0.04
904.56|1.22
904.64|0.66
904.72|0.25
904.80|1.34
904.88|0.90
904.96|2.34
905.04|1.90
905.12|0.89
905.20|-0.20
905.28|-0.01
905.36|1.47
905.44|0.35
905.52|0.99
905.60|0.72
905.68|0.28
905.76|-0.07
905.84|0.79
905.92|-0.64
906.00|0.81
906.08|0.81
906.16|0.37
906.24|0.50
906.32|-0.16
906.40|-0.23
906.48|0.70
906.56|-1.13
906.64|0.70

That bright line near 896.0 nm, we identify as [O II] 3727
